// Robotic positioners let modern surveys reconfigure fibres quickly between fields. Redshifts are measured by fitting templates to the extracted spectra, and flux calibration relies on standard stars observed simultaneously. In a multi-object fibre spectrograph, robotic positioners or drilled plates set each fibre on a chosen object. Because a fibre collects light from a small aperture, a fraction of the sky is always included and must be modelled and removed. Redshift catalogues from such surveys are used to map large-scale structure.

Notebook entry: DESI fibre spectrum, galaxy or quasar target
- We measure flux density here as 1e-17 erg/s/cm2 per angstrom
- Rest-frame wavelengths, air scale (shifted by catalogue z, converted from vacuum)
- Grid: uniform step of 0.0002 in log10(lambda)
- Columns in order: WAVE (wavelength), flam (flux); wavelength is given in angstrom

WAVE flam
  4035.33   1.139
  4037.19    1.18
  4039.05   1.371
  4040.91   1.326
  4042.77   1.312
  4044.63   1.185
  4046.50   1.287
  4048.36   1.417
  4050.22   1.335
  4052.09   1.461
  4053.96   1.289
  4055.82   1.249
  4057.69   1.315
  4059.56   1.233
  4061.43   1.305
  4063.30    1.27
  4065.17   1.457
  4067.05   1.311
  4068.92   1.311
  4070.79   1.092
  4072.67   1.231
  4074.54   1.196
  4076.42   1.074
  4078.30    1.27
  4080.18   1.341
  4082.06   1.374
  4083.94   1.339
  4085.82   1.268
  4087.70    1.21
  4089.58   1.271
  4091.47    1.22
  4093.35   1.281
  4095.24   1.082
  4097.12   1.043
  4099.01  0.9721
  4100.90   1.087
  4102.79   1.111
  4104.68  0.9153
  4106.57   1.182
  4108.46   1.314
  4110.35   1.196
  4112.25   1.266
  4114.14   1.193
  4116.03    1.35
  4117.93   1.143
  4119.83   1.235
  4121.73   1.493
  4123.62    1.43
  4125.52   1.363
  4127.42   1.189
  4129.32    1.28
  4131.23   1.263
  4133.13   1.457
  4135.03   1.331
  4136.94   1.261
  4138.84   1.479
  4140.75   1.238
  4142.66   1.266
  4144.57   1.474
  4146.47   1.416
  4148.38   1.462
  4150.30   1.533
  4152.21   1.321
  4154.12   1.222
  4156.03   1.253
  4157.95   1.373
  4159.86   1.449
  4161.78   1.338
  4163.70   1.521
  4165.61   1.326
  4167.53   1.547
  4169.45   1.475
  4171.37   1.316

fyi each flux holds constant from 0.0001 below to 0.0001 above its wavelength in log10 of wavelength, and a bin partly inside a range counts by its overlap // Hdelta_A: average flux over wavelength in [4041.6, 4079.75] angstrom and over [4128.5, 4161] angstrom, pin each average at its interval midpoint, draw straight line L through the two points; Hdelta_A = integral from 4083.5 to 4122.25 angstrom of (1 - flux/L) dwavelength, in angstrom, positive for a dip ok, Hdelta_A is 3.70 angstrom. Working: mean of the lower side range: 1.28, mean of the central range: 1.19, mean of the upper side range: 1.36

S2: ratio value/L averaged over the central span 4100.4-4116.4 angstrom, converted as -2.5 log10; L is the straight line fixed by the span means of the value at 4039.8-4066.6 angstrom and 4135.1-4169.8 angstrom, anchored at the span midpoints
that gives 0.15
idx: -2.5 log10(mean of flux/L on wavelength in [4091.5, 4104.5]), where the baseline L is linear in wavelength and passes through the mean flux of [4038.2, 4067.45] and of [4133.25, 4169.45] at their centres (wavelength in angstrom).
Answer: 0.23 mag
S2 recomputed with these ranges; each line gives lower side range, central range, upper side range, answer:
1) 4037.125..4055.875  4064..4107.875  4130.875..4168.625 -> 0.12 mag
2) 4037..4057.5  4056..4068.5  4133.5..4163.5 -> 0.01 mag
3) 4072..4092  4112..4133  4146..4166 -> 0.02 mag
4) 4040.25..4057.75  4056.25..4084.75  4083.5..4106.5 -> -0.03 mag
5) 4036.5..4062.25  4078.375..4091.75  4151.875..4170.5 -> 0.03 mag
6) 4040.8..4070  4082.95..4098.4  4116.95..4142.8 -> 0.09 mag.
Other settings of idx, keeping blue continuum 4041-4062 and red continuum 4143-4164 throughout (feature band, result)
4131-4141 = 0.02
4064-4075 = 0.04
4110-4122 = 0.08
